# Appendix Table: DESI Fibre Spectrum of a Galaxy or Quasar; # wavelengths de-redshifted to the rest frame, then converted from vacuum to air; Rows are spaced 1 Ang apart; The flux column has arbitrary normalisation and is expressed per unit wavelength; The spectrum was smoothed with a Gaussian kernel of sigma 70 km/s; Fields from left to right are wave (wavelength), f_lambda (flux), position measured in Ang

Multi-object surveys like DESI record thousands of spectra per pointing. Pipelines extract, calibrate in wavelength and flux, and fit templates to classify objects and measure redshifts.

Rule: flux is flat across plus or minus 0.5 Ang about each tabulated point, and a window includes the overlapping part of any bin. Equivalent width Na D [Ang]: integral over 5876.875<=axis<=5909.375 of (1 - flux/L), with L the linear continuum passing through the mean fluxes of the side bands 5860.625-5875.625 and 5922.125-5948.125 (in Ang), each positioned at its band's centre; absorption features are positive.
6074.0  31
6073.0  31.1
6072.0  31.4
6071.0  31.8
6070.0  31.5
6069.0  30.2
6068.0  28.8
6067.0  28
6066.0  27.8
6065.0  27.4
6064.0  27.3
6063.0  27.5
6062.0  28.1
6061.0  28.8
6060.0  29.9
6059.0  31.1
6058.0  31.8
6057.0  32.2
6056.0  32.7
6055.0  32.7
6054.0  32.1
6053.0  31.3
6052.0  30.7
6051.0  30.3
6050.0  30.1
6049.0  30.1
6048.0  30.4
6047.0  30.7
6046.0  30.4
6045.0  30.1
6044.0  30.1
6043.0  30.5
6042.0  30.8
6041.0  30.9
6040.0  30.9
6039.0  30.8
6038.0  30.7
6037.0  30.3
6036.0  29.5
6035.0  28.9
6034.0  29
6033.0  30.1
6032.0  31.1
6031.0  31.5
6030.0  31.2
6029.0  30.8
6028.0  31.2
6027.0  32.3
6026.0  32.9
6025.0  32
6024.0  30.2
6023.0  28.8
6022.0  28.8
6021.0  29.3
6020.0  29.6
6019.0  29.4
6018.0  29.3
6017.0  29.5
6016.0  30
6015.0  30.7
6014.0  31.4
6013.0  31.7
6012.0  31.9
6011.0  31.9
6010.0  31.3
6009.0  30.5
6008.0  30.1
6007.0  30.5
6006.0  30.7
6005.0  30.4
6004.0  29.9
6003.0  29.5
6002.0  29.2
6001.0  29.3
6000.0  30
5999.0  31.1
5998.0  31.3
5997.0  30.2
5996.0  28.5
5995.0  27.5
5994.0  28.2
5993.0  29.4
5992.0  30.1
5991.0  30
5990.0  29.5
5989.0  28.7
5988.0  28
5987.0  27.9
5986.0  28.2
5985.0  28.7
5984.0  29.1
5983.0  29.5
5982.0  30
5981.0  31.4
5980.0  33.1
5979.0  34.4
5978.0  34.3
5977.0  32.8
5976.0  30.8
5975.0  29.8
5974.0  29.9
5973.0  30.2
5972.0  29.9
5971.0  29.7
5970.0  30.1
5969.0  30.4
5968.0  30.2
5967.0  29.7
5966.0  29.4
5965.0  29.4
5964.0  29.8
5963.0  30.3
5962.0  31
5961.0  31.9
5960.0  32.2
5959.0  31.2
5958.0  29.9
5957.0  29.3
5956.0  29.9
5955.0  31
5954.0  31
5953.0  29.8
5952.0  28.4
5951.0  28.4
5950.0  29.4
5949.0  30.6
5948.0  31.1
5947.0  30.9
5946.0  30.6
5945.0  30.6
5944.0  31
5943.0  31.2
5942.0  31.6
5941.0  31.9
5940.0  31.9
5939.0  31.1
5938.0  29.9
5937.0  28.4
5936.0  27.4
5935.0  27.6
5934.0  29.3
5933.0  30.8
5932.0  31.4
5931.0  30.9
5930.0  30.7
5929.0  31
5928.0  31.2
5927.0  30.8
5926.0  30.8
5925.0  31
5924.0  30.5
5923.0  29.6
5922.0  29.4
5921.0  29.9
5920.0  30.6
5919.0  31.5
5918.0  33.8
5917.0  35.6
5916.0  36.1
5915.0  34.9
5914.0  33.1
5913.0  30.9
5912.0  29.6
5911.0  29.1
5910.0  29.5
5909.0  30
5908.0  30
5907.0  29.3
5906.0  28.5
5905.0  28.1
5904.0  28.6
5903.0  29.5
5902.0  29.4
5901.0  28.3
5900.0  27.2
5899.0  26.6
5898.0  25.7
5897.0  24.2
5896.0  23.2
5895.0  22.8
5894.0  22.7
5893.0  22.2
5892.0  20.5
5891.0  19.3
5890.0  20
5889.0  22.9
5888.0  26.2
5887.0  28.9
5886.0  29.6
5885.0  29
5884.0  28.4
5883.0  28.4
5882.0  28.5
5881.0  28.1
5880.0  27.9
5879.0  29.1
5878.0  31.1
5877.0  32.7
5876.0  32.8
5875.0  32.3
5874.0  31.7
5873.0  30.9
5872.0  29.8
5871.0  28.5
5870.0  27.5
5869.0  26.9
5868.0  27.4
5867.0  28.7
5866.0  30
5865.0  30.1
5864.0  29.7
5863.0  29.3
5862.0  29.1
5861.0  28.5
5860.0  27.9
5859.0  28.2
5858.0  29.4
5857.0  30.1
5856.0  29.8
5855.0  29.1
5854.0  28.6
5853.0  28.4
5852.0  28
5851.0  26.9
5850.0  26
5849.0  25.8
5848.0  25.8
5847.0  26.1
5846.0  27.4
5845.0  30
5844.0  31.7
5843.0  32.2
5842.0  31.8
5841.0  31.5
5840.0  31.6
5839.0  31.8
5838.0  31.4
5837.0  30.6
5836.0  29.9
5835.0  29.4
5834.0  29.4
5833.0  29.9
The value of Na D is 3.3 Ang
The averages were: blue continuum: 29.4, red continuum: 30.5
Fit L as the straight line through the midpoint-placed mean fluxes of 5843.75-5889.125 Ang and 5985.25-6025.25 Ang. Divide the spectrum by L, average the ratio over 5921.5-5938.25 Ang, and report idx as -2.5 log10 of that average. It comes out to -0.03 mag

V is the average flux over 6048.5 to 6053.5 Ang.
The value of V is 30.5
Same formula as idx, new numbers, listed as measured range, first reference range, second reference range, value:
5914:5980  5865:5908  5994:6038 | -0.07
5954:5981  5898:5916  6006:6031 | -0.02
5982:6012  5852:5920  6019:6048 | 0.01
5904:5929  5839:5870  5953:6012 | -0.05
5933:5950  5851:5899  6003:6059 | -0.05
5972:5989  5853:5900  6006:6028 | -0.02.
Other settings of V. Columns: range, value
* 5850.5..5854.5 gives 28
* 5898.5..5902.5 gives 27.9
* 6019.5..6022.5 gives 29.2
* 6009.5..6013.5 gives 31.7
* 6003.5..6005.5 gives 30.1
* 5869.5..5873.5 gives 29.2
